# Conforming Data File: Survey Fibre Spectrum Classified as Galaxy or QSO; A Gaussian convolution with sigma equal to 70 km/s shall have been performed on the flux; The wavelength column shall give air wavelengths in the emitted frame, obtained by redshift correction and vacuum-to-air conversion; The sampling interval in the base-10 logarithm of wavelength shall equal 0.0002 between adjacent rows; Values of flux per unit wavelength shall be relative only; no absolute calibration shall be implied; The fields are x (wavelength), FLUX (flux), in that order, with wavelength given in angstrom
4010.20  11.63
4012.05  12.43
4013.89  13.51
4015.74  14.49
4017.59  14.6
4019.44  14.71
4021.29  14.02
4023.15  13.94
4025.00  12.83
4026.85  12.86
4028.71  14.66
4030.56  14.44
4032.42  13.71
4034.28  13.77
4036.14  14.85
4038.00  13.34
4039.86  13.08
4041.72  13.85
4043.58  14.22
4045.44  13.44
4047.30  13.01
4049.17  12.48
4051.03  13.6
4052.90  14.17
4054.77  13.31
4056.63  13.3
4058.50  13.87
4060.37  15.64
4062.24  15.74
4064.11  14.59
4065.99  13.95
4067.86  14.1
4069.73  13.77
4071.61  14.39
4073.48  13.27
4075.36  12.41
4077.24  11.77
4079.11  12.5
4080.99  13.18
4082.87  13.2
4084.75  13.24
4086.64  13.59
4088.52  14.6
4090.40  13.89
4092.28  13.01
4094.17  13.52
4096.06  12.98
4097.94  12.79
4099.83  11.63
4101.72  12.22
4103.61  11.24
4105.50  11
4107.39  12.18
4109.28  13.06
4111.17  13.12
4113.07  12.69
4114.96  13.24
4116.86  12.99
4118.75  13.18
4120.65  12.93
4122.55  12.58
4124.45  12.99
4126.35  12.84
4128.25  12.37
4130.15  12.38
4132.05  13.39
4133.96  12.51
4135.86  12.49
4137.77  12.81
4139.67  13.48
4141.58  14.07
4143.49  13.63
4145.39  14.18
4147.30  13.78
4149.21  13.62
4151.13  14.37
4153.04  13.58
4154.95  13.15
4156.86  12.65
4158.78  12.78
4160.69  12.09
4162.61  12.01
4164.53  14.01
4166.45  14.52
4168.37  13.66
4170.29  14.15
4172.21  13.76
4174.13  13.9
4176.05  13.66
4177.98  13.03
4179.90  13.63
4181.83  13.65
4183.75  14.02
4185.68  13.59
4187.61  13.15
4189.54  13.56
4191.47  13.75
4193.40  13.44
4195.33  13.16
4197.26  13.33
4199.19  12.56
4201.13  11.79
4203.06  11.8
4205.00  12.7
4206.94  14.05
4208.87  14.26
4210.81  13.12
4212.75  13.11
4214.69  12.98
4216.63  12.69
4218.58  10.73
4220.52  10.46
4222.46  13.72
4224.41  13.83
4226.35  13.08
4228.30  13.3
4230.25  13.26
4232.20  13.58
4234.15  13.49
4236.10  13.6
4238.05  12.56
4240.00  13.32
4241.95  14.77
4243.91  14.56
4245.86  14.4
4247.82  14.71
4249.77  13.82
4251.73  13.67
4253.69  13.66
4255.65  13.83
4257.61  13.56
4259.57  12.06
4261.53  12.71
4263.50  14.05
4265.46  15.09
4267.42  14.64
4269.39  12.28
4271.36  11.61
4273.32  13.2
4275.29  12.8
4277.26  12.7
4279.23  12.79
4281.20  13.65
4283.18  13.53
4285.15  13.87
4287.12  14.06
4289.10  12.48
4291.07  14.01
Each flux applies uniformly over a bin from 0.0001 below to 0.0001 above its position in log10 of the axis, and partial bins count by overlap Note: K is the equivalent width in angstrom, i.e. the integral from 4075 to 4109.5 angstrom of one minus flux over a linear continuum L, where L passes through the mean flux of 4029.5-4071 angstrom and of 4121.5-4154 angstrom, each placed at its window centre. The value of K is 2.2 angstrom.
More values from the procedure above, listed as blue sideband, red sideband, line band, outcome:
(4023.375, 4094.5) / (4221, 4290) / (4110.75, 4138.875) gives 1.6 angstrom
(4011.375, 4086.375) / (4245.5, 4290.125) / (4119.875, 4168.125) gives 1.5 angstrom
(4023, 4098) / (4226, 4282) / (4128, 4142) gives 0.7 angstrom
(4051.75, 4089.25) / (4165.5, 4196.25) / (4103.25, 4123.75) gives 1.6 angstrom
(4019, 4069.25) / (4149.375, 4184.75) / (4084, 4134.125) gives 3.1 angstrom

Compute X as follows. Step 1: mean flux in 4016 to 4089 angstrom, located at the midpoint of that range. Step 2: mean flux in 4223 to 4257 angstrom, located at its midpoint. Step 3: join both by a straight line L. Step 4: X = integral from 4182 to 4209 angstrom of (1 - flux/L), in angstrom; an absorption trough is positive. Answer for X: 1.04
